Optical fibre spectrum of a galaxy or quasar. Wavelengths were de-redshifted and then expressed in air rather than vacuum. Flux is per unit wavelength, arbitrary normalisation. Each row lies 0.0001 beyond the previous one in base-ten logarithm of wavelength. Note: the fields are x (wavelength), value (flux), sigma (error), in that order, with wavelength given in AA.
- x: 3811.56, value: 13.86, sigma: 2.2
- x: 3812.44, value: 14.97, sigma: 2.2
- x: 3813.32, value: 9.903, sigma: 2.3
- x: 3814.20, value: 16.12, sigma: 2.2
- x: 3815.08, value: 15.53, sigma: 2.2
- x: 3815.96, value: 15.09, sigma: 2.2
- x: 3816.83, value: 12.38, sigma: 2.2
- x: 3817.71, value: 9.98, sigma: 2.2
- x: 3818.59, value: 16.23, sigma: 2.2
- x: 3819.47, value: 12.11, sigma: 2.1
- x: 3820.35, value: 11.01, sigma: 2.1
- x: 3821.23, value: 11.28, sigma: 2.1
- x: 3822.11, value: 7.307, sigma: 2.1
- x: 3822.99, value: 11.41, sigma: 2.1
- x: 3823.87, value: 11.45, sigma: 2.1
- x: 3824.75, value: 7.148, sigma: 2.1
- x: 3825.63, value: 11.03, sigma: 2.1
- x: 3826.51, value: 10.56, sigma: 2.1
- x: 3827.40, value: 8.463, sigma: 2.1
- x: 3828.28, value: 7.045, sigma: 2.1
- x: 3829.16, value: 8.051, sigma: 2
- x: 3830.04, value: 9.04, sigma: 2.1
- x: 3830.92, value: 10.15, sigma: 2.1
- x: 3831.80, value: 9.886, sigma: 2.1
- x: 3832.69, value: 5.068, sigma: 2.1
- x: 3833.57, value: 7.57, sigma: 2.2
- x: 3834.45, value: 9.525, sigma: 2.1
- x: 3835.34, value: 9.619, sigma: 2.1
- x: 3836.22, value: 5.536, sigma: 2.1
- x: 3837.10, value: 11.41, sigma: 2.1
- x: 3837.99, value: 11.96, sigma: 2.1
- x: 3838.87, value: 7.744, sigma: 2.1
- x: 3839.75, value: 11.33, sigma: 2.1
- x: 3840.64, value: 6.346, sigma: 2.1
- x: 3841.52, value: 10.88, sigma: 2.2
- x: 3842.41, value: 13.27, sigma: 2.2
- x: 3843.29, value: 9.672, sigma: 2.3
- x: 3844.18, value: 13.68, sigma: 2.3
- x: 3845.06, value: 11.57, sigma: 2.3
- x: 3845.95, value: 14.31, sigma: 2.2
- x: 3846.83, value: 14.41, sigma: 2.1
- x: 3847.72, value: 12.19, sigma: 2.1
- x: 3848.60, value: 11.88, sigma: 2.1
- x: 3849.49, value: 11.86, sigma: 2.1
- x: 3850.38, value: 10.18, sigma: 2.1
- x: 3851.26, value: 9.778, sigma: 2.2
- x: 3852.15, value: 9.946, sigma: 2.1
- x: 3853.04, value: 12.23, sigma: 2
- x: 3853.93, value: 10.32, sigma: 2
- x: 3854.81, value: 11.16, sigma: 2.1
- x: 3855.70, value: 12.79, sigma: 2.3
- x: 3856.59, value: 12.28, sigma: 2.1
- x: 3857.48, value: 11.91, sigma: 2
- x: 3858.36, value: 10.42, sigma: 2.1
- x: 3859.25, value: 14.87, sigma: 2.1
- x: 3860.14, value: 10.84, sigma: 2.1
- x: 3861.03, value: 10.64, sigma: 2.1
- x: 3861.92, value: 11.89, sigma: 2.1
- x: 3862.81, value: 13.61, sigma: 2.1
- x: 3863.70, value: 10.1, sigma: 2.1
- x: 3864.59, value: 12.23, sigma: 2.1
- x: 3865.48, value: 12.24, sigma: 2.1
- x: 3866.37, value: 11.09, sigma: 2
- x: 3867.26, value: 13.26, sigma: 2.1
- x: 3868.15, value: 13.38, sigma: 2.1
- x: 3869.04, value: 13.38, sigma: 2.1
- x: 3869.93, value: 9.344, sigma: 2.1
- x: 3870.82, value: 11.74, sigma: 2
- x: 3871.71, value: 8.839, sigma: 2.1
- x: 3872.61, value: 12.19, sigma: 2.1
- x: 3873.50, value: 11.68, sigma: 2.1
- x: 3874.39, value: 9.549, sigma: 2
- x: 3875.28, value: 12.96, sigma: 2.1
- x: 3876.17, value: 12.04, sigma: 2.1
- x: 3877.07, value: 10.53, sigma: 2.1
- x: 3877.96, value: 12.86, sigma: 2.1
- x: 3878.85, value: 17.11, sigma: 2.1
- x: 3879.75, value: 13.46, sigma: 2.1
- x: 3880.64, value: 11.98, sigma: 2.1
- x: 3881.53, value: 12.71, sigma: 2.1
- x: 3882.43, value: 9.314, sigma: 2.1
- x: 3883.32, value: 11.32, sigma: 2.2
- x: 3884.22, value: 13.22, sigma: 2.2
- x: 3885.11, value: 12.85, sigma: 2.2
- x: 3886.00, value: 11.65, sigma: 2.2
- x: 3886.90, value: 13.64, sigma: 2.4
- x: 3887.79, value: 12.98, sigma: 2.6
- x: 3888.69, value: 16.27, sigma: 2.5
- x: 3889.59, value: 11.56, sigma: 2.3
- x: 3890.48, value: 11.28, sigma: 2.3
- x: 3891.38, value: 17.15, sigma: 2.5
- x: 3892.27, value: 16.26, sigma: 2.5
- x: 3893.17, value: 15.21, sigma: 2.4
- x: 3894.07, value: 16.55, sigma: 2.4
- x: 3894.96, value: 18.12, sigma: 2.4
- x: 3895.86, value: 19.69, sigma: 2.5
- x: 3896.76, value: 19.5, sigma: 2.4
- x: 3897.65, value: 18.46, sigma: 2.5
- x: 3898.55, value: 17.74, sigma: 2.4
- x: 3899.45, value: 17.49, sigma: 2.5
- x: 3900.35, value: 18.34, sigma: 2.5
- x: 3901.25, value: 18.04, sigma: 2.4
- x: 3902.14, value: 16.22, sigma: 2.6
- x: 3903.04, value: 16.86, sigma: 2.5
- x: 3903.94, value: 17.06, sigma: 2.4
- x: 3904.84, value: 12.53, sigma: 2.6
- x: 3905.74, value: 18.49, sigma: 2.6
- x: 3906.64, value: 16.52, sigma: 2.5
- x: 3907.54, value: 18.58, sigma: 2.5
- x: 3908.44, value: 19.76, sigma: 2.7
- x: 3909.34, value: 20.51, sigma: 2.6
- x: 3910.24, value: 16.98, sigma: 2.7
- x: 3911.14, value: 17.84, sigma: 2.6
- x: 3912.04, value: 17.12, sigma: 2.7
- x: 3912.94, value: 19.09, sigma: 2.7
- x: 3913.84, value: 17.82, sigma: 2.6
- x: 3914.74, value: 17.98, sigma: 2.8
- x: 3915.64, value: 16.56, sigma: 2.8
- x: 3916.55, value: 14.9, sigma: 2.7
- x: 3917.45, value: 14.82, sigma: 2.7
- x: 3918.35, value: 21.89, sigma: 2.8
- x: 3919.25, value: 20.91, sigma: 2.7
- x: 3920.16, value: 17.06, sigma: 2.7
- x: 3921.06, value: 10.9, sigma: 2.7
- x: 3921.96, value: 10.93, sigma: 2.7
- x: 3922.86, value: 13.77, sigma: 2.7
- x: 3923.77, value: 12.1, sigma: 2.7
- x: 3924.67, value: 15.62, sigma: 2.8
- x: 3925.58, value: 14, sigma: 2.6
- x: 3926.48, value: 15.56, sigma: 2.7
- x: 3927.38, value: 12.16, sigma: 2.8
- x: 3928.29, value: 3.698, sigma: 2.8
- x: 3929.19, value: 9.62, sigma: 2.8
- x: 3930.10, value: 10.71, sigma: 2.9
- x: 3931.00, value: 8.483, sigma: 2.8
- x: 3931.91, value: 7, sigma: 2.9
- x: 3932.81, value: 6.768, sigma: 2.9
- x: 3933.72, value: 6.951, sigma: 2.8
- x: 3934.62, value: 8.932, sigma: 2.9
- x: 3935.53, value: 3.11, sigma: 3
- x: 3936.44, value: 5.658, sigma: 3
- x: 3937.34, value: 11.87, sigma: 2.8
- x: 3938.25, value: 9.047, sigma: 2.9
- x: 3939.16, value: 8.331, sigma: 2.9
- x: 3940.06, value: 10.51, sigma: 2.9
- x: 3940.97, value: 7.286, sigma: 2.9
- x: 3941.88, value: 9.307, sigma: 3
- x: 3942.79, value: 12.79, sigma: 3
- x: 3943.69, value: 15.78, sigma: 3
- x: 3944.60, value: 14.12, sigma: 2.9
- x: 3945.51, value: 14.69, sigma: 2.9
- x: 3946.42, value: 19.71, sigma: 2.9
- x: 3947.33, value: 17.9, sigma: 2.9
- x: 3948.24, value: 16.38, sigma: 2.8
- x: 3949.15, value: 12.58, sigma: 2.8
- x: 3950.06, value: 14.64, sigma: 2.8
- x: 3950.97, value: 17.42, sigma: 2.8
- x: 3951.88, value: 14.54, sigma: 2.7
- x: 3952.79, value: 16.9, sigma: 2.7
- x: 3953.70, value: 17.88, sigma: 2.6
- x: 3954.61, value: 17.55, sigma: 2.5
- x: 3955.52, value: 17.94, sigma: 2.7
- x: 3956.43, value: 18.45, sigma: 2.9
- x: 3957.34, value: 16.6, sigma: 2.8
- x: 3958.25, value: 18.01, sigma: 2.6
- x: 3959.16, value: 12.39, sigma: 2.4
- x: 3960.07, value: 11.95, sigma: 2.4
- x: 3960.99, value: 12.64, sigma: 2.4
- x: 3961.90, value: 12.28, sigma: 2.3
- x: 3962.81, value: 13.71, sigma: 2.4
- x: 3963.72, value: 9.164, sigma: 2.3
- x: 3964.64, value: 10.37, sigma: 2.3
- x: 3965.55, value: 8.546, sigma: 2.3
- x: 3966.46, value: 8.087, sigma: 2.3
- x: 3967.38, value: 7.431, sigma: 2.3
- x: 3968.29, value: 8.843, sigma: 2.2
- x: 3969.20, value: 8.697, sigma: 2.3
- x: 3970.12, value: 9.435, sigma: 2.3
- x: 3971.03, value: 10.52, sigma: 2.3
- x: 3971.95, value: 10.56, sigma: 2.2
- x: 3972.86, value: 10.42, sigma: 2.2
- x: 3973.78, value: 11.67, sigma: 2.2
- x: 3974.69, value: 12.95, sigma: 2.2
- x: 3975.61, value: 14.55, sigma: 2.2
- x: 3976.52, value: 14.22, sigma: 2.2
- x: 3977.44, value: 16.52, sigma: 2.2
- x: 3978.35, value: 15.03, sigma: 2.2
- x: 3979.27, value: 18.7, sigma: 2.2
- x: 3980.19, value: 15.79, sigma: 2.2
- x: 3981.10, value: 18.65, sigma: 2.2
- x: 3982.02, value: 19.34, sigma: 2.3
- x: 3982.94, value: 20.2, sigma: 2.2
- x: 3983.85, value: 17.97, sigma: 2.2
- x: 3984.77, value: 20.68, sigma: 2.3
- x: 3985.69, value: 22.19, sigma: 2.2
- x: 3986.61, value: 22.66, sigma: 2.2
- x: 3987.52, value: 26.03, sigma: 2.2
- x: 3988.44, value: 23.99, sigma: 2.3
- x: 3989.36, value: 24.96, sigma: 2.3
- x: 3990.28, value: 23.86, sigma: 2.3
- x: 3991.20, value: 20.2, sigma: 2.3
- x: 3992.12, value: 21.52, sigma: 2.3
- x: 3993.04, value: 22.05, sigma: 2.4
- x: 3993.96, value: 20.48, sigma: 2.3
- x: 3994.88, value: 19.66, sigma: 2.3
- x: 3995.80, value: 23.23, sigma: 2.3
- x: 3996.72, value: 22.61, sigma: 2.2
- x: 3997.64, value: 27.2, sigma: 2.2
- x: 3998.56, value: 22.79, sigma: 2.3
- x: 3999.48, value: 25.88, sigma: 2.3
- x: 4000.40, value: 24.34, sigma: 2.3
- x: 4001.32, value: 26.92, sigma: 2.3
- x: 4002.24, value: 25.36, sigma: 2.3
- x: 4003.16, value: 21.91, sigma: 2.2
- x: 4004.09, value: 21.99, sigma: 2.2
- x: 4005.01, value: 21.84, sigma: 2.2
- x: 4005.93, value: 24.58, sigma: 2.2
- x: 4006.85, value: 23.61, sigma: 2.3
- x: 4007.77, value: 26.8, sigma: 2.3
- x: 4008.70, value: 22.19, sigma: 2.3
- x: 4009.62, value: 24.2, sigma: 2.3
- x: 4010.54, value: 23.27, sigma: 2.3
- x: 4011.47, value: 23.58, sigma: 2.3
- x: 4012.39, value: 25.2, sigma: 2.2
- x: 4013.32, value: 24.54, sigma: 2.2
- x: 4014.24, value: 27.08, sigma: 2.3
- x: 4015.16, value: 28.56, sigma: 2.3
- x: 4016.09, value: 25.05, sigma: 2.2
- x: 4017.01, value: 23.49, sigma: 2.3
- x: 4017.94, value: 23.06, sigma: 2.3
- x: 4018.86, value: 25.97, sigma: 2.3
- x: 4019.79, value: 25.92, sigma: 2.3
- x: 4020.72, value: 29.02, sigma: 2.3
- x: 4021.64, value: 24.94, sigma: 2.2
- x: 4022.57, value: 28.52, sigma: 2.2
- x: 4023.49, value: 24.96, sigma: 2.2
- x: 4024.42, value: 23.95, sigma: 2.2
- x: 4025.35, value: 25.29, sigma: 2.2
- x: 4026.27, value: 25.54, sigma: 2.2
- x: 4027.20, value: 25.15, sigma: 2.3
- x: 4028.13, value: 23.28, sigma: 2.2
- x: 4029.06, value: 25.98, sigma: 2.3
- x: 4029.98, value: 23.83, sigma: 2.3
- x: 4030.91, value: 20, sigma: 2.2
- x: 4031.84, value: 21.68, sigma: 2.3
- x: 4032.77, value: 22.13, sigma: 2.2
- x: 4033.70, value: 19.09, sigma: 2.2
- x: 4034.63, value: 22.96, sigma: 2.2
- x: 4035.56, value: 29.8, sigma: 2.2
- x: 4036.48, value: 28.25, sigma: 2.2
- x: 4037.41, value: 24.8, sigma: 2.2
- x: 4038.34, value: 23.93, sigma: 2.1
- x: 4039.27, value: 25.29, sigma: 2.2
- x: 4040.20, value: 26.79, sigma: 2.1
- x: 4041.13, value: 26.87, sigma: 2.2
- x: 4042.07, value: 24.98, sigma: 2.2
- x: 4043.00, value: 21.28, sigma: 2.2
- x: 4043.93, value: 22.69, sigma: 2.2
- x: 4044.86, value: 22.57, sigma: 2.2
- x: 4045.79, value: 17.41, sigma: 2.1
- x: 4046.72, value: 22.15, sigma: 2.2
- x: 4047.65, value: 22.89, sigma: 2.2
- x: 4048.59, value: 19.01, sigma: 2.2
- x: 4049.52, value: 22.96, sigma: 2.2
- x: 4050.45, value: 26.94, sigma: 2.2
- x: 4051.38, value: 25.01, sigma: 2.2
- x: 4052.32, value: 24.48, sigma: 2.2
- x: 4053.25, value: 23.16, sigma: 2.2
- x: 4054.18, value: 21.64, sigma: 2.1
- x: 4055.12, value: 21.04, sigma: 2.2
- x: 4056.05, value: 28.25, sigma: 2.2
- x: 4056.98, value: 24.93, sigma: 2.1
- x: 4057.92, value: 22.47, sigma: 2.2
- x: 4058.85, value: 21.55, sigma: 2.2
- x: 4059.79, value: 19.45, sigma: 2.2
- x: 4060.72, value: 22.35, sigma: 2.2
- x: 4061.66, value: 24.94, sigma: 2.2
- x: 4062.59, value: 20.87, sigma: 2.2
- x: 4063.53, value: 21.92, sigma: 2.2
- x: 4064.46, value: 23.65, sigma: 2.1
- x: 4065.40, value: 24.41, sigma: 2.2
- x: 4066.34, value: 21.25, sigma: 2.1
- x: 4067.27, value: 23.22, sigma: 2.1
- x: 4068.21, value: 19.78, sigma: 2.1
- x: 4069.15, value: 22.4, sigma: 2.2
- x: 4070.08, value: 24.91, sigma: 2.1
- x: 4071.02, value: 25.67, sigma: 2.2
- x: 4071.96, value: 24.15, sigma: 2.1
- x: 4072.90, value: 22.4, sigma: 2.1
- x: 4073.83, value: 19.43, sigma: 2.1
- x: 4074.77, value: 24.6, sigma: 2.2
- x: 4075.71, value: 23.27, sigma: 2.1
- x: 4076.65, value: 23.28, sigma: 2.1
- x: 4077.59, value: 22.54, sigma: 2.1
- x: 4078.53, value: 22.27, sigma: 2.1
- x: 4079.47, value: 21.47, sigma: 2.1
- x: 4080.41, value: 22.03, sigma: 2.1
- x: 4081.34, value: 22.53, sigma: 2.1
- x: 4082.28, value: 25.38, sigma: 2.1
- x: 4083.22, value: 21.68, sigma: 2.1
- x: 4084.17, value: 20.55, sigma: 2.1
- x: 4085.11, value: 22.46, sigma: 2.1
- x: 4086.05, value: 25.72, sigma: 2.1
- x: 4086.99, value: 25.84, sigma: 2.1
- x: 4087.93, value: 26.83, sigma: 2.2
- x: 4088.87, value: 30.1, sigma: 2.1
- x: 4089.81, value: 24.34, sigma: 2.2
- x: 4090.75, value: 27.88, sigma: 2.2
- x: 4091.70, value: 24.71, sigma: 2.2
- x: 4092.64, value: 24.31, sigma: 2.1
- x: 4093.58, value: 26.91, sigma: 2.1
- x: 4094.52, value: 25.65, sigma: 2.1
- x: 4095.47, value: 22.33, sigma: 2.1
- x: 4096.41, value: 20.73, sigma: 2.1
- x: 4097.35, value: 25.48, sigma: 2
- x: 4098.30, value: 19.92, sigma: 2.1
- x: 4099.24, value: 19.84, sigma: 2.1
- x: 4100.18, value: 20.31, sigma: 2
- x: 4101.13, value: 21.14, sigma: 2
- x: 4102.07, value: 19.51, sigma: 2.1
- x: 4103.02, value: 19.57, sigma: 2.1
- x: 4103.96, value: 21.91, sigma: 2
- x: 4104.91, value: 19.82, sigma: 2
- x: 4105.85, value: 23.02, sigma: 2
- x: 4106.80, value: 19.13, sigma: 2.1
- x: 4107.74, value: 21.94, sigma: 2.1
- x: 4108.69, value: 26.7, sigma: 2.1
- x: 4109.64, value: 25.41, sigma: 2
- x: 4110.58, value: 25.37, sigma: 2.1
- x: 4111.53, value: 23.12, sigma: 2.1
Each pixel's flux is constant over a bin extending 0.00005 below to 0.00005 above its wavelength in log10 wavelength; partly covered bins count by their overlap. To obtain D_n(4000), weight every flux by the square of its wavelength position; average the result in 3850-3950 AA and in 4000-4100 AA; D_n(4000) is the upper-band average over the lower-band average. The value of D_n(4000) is 1.91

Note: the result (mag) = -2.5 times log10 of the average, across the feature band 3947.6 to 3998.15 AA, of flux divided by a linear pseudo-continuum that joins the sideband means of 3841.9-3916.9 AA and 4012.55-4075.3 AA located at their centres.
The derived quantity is 0.20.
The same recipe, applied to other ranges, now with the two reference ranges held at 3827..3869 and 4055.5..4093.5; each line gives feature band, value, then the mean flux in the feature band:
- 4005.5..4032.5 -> -0.211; 24.8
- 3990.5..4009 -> -0.201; 23.3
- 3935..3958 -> 0.201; 13.7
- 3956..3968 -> 0.370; 12.2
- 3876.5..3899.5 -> -0.109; 14.5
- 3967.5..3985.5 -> 0.245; 14.5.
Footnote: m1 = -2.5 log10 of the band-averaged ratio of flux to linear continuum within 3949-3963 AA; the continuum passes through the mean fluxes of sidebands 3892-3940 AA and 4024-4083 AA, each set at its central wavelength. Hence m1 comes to 0.11 mag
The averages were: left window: 14.5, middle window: 15.4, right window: 23.3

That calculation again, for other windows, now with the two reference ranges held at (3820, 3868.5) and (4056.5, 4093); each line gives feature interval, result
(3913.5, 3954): 0.21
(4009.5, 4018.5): -0.23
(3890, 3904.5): -0.25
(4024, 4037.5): -0.15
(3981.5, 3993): -0.18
